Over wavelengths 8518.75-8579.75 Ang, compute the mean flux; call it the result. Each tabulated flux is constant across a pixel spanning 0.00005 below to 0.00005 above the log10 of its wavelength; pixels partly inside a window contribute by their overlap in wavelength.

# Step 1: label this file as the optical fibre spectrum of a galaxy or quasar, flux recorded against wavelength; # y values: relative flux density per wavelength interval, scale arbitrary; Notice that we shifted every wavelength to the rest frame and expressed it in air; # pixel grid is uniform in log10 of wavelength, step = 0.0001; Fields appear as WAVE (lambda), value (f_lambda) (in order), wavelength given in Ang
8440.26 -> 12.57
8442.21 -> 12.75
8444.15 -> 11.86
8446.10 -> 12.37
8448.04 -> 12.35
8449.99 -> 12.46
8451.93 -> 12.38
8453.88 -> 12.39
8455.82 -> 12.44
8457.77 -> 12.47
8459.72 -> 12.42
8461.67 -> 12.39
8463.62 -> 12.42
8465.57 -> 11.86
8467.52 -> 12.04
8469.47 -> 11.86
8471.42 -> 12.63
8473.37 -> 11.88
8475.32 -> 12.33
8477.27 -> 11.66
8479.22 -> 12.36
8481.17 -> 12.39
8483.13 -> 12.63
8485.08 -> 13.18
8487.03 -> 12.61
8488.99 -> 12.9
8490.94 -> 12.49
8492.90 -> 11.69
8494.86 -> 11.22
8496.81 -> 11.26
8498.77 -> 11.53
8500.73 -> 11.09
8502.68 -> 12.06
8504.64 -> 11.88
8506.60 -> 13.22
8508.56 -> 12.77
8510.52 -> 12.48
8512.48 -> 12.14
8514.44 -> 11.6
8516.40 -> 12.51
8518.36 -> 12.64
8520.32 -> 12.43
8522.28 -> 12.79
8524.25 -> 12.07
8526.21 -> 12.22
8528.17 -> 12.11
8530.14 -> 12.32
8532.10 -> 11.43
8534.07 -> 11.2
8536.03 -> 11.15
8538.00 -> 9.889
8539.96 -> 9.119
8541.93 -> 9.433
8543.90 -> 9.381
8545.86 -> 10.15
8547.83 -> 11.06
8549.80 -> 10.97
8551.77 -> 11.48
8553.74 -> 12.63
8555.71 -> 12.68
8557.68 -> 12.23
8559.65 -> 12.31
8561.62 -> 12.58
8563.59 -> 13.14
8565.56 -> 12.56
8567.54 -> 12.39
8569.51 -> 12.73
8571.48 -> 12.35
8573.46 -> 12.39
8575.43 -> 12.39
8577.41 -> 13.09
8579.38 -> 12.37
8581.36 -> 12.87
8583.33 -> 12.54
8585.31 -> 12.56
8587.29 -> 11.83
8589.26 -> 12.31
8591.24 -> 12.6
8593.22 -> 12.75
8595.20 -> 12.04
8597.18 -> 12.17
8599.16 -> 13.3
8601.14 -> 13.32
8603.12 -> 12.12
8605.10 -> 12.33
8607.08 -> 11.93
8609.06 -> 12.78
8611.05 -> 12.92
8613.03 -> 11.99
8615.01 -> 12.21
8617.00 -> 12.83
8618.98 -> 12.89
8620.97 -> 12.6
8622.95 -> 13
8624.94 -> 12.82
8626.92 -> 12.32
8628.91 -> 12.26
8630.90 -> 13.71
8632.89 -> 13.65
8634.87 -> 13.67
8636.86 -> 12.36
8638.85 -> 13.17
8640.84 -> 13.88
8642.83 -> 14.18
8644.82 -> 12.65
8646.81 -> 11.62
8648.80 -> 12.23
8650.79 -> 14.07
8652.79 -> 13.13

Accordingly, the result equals 11.8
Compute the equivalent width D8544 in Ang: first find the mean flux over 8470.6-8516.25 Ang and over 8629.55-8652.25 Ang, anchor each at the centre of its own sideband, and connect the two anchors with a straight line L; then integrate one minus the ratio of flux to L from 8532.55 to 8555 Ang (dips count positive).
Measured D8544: 3.4 Ang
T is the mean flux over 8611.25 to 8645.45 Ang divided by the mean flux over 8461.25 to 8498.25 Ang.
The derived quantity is 1.06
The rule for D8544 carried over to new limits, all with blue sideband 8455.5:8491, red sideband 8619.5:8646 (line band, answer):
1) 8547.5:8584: 1.2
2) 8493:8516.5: 1.0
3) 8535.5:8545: 2.2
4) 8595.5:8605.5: 0.2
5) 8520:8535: 0.7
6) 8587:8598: 0.5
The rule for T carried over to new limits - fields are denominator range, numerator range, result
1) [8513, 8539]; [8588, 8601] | 1.06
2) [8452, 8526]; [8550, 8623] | 1.02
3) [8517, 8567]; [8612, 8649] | 1.11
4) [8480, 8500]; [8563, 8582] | 1.04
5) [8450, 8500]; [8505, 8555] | 0.95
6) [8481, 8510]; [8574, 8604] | 1.03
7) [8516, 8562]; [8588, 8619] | 1.09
